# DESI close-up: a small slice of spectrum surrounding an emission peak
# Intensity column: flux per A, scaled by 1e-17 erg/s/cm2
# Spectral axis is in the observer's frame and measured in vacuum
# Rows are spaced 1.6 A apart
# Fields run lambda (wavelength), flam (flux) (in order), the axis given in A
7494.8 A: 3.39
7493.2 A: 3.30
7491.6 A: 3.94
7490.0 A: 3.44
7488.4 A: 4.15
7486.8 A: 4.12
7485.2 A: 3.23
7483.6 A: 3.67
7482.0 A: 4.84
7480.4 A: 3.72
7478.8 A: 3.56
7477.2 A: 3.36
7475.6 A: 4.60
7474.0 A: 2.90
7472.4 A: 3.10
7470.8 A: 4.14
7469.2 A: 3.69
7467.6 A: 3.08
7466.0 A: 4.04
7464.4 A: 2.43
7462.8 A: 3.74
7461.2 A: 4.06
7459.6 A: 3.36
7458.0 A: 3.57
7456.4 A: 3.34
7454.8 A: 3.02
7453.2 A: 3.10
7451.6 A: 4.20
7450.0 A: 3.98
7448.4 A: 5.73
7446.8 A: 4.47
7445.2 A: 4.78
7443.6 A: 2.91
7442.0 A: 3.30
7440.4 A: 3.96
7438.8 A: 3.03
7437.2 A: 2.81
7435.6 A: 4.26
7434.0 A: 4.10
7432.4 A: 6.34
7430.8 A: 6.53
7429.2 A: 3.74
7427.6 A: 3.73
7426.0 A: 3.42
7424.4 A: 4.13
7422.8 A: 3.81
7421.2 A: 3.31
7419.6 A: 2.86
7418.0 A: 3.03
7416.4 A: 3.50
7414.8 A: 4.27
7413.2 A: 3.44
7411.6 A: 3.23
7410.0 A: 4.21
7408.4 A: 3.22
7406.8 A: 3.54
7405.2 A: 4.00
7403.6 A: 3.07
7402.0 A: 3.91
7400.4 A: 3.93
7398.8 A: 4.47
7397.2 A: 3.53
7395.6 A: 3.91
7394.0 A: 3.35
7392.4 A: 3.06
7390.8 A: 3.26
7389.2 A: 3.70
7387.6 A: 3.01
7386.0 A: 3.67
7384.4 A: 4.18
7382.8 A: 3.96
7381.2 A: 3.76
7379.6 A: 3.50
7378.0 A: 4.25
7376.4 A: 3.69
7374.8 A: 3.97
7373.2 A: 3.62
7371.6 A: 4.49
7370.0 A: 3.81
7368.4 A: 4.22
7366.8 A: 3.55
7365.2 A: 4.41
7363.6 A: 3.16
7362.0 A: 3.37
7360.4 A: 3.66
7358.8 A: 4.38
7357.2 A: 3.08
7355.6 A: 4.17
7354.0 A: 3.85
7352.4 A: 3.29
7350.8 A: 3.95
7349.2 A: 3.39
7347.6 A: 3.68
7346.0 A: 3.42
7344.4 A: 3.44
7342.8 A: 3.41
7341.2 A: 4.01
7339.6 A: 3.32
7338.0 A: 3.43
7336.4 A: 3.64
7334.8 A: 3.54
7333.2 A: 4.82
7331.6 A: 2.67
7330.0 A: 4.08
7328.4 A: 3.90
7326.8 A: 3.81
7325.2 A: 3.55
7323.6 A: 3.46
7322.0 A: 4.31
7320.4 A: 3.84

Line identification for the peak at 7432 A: [S II] 6716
